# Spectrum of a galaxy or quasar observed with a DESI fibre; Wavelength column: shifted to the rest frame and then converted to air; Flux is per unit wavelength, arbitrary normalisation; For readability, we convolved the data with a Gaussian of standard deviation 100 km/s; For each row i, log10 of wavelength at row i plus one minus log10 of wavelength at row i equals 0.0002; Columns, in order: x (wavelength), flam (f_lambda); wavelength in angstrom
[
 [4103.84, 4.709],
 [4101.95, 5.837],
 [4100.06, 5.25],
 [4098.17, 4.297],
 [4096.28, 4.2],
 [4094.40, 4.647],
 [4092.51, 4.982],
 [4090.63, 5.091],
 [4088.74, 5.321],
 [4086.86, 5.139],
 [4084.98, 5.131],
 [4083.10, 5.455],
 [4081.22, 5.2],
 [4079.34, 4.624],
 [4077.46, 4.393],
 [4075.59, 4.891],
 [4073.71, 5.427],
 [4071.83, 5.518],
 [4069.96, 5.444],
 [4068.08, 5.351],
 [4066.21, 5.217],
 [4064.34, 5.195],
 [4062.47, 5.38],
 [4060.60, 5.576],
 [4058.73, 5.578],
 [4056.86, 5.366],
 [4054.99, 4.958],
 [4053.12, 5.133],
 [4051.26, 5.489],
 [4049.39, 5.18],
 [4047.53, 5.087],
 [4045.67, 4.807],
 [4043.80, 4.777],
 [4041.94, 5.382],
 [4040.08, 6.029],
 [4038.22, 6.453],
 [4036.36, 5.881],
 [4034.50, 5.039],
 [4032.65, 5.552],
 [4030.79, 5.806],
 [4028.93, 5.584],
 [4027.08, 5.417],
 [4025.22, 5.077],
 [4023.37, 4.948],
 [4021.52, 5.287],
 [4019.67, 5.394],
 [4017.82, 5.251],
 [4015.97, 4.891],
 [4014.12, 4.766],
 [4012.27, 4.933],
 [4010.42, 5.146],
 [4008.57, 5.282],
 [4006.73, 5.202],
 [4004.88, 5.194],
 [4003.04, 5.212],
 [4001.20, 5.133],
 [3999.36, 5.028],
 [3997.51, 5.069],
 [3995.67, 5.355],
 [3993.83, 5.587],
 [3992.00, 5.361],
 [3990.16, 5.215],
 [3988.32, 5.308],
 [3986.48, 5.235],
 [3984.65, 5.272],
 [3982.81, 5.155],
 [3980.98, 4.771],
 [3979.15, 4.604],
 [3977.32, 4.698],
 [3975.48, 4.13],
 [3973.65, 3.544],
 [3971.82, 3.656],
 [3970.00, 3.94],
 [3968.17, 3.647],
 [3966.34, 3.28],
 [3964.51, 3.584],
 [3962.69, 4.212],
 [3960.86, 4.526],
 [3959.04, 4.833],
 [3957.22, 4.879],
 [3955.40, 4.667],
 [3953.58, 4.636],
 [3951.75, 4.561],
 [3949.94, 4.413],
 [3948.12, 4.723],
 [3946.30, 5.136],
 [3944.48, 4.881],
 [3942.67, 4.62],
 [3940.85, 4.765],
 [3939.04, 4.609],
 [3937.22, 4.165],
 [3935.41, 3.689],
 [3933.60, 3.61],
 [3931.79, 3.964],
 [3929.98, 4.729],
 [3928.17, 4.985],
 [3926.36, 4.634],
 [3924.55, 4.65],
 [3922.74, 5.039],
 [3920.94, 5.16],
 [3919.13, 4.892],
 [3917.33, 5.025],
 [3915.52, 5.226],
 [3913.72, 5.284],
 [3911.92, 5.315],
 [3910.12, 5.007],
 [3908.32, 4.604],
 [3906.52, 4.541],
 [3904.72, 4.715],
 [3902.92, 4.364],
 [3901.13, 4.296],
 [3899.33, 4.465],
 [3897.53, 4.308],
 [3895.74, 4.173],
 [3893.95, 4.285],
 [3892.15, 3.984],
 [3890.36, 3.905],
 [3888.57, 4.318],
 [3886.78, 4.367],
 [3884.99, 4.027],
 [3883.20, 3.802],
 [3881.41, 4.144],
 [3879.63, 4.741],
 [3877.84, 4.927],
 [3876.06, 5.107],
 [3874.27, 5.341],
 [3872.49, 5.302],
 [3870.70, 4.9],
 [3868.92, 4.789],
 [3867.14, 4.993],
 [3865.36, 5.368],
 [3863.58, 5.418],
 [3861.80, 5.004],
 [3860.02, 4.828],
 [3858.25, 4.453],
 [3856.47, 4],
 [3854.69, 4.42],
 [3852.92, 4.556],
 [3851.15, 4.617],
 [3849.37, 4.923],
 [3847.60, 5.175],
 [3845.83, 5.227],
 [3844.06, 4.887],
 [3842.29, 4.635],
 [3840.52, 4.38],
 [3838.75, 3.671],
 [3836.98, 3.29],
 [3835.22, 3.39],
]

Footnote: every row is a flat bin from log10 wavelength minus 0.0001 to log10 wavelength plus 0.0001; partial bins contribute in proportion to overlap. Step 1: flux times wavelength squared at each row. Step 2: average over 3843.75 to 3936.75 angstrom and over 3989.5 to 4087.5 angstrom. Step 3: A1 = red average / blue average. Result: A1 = 1.22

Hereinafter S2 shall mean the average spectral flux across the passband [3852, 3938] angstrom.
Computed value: 4.62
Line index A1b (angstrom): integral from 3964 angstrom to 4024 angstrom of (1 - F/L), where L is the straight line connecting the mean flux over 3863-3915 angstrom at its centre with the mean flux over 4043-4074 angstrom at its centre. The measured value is 2.42 angstrom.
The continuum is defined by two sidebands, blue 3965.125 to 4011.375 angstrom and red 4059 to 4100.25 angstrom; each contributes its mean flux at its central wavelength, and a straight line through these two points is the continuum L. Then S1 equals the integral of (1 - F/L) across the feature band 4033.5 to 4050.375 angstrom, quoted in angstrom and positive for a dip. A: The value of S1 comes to -1.5 angstrom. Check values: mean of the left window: 4.79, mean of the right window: 5.08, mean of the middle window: 5.41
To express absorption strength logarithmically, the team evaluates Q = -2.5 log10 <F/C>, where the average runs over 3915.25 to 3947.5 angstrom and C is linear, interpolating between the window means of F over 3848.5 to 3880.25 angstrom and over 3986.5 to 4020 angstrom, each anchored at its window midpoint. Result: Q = 0.085 mag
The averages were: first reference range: 4.87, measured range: 4.64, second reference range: 5.18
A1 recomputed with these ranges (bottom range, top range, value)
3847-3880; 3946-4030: 1.05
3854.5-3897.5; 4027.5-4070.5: 1.28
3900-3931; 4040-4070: 1.17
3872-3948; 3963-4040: 1.14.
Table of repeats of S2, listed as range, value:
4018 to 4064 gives 5.38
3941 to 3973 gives 4.37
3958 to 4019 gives 4.76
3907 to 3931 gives 4.95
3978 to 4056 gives 5.24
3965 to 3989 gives 4.38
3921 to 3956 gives 4.56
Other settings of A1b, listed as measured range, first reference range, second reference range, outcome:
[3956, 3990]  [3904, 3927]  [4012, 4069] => 4.6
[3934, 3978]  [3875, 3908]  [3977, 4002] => 5.0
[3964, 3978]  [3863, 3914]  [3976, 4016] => 3.3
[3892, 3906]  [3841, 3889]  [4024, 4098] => 1.4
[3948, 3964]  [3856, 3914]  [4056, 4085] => 1.0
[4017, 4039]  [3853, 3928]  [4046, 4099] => -2.0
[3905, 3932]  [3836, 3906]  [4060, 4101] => -1.2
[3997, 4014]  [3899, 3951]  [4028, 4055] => 0.2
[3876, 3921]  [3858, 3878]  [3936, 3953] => 3.0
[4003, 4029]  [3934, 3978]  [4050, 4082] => -1.9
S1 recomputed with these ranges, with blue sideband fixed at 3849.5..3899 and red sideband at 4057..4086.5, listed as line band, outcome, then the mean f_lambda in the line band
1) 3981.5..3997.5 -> -1.0 angstrom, 5.29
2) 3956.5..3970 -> 2.1 angstrom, 4.11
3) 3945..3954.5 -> 0.3 angstrom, 4.7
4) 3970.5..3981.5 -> 1.6 angstrom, 4.21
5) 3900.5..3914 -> -0.1 angstrom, 4.75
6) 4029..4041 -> -1.6 angstrom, 5.78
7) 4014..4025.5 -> -0.1 angstrom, 5.11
